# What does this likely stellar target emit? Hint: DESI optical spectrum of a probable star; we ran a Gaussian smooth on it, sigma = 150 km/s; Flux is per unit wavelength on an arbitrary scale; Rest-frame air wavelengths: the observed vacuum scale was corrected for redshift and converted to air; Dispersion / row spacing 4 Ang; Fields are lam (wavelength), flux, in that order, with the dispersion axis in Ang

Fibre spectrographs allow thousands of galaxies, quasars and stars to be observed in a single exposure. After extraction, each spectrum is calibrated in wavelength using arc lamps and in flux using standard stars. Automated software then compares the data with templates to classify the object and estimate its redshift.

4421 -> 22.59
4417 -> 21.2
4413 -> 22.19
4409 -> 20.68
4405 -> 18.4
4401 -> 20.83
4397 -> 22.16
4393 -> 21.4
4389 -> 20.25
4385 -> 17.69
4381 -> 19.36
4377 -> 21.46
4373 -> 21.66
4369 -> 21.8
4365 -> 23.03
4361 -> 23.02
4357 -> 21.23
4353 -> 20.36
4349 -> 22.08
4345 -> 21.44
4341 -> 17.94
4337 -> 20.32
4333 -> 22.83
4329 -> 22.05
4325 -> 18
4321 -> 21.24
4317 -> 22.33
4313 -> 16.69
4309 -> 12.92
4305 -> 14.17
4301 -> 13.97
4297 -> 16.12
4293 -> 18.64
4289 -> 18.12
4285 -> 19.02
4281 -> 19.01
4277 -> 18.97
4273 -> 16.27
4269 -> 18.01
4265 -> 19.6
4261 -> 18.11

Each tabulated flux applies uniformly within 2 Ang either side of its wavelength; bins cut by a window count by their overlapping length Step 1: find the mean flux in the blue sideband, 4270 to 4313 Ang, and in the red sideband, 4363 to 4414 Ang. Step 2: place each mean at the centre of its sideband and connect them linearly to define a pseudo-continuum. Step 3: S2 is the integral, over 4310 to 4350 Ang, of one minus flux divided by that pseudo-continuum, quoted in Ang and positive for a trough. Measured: -4.12 Ang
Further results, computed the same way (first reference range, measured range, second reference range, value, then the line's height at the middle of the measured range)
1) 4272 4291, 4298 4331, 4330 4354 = 3.6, 19.8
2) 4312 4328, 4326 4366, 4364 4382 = -1.2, 20.7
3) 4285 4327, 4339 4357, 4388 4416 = -1.6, 18.9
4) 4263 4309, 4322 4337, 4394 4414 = -1.9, 18.6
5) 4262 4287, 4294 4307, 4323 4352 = 2.9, 19.4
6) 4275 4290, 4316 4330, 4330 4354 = -0.3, 20.2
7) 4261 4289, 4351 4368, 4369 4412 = -1.7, 19.9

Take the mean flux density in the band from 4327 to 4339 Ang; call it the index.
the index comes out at 21.7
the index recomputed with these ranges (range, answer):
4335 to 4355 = 20.4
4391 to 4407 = 20.7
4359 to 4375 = 22.4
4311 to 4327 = 19.6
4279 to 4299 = 18.2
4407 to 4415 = 21.4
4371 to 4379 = 21.6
